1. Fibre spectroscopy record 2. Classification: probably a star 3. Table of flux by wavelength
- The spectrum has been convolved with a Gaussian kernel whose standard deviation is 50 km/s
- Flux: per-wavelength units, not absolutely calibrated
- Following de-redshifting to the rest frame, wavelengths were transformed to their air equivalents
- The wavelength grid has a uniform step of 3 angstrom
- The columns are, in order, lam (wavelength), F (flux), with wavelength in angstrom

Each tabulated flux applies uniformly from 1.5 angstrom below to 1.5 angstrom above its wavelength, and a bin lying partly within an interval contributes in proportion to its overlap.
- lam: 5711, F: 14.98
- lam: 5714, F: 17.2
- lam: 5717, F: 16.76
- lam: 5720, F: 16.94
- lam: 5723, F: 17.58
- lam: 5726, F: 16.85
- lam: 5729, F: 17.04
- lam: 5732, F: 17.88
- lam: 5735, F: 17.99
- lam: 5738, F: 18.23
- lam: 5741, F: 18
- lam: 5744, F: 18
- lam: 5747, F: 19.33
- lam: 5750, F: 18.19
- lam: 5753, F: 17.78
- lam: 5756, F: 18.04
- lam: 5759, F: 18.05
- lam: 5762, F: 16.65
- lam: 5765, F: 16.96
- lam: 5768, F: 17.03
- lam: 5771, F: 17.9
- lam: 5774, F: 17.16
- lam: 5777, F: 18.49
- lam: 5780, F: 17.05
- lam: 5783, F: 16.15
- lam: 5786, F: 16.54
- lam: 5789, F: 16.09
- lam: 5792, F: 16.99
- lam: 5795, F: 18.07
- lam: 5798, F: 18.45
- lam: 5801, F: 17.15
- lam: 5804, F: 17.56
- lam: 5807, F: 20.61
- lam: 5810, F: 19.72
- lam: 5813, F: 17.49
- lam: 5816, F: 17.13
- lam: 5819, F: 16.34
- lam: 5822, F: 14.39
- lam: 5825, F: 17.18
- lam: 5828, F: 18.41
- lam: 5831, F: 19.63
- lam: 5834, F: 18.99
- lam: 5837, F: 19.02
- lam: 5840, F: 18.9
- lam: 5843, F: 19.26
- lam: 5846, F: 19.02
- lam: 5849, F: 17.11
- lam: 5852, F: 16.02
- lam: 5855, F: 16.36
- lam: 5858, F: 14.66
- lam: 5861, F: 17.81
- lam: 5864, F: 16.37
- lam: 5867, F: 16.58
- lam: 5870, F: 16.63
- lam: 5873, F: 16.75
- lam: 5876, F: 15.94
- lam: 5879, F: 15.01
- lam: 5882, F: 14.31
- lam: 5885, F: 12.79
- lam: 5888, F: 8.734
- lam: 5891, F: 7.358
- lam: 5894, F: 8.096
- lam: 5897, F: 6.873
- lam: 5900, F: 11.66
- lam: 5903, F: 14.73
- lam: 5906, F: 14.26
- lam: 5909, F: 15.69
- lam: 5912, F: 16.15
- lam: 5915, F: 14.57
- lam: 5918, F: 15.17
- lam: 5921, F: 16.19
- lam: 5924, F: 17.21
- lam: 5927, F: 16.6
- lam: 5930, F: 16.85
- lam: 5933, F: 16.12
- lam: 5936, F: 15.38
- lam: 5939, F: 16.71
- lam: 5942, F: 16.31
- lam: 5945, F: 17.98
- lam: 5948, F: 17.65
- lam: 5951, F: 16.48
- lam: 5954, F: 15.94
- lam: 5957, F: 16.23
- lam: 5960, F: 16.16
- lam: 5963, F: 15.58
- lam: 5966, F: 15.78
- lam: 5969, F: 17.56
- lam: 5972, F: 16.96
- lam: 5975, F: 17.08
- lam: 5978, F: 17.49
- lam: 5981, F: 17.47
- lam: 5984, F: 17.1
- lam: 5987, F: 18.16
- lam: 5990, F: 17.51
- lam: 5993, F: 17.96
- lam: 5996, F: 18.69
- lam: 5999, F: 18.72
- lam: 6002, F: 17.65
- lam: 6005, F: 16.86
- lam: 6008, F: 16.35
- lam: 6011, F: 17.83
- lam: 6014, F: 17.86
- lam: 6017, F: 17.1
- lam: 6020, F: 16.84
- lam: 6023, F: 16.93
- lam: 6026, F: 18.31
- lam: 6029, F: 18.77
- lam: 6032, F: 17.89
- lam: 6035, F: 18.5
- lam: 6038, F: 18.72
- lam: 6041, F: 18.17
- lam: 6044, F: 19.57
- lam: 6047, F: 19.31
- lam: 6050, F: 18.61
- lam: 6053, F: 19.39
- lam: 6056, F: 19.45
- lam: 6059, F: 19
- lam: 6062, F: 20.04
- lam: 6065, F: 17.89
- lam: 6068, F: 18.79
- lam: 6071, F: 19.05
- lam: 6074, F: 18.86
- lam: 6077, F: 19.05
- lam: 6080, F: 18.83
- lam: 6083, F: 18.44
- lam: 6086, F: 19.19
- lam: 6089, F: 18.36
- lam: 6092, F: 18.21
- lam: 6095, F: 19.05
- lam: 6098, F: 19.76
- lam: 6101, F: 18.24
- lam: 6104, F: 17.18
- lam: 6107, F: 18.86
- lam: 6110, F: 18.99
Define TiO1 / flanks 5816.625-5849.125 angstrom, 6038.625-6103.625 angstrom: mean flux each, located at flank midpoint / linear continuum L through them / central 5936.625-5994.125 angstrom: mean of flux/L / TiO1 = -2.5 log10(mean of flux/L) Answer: 0.10 mag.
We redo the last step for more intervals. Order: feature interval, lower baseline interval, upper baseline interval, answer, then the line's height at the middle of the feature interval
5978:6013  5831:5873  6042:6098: 0.048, 18.5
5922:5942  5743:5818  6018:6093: 0.110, 18.2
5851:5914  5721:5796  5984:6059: 0.266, 17.8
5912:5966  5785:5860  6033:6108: 0.121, 18.2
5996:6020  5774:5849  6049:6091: 0.069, 18.7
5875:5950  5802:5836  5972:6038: 0.236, 17.8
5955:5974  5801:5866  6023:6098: 0.122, 18.3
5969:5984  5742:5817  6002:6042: 0.027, 17.7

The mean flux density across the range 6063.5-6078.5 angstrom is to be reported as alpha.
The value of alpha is 18.7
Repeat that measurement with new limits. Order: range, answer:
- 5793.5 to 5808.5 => 18.4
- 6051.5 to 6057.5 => 19.4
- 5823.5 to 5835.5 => 18.6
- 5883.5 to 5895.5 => 9.24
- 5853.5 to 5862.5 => 16.3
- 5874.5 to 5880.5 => 15.5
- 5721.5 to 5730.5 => 17.2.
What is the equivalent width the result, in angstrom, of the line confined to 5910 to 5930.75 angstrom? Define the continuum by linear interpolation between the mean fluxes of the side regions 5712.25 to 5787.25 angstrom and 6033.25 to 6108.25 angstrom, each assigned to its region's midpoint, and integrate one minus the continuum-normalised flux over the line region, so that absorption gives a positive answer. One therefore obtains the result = 2.43 angstrom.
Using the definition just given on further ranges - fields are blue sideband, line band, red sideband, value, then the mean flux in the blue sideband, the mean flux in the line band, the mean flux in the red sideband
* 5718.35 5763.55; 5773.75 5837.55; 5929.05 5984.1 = -0.81 angstrom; 17.8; 17.7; 16.7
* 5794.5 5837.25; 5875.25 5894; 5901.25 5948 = 5.47 angstrom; 18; 11.9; 16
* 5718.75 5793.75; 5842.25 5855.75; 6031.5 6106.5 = 0.26 angstrom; 17.5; 17.5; 18.8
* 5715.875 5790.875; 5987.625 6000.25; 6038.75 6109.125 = 0.20 angstrom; 17.5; 18.2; 18.8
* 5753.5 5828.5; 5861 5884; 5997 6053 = 2.14 angstrom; 17.4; 16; 18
